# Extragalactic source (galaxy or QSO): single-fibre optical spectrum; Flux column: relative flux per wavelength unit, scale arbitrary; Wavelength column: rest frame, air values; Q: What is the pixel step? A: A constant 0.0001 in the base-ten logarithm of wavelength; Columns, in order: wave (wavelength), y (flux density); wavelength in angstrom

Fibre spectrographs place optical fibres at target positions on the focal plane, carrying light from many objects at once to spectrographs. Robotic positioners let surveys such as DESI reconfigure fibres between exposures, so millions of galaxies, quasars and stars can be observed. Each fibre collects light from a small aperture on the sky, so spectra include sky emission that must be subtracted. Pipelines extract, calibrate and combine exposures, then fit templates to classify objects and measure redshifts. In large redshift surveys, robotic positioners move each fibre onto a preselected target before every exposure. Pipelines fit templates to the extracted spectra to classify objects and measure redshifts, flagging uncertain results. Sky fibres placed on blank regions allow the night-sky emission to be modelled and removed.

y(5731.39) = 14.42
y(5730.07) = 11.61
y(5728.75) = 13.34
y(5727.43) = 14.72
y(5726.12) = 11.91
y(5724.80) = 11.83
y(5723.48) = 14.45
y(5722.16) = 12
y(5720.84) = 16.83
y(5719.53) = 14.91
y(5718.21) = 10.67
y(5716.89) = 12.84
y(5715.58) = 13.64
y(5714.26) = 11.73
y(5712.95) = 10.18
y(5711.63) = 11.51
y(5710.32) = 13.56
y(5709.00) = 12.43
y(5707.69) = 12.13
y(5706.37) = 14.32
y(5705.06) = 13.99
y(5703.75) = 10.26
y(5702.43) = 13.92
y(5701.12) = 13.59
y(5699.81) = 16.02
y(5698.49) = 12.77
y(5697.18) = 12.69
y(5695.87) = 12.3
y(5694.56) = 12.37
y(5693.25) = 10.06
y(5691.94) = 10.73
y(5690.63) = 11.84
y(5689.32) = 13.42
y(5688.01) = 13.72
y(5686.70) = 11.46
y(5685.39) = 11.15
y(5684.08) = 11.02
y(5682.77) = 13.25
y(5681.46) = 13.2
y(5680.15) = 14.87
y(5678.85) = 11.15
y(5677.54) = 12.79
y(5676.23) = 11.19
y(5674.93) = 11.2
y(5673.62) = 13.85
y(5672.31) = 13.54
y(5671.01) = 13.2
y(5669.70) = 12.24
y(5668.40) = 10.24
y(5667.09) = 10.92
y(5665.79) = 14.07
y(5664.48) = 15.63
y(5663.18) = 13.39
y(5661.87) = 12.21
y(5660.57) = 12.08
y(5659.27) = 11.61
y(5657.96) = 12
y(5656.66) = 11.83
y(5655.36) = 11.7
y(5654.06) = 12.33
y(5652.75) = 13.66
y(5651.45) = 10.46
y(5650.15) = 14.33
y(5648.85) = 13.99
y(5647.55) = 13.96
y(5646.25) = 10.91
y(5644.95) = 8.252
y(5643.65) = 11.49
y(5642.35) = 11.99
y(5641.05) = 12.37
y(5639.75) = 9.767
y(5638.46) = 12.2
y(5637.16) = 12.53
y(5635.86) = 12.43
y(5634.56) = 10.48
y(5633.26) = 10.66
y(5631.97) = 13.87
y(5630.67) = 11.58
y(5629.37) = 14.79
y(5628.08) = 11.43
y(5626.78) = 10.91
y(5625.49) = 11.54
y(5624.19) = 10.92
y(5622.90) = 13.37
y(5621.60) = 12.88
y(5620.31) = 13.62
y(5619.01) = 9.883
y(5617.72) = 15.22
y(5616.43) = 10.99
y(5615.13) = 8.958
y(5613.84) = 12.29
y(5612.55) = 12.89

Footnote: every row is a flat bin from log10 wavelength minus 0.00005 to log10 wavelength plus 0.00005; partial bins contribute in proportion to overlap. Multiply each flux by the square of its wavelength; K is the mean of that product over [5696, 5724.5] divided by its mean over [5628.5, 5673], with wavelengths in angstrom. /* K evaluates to 1.09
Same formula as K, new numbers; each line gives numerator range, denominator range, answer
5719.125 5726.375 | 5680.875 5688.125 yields 1.14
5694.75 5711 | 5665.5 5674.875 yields 1.07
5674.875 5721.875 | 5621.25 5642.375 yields 1.08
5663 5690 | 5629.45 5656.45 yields 1.06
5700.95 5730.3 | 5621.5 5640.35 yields 1.11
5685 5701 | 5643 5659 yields 1.05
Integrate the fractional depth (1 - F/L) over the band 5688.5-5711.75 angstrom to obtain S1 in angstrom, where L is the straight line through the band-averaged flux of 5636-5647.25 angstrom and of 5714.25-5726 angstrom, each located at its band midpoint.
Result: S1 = 0.1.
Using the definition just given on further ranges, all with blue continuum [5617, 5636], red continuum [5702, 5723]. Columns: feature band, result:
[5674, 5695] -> 0.8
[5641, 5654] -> 0.2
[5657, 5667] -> -0.3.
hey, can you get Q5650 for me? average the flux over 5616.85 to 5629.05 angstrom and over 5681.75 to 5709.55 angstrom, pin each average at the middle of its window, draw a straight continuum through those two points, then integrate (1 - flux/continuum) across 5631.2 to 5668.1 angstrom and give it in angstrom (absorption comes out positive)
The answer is 0.6 angstrom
